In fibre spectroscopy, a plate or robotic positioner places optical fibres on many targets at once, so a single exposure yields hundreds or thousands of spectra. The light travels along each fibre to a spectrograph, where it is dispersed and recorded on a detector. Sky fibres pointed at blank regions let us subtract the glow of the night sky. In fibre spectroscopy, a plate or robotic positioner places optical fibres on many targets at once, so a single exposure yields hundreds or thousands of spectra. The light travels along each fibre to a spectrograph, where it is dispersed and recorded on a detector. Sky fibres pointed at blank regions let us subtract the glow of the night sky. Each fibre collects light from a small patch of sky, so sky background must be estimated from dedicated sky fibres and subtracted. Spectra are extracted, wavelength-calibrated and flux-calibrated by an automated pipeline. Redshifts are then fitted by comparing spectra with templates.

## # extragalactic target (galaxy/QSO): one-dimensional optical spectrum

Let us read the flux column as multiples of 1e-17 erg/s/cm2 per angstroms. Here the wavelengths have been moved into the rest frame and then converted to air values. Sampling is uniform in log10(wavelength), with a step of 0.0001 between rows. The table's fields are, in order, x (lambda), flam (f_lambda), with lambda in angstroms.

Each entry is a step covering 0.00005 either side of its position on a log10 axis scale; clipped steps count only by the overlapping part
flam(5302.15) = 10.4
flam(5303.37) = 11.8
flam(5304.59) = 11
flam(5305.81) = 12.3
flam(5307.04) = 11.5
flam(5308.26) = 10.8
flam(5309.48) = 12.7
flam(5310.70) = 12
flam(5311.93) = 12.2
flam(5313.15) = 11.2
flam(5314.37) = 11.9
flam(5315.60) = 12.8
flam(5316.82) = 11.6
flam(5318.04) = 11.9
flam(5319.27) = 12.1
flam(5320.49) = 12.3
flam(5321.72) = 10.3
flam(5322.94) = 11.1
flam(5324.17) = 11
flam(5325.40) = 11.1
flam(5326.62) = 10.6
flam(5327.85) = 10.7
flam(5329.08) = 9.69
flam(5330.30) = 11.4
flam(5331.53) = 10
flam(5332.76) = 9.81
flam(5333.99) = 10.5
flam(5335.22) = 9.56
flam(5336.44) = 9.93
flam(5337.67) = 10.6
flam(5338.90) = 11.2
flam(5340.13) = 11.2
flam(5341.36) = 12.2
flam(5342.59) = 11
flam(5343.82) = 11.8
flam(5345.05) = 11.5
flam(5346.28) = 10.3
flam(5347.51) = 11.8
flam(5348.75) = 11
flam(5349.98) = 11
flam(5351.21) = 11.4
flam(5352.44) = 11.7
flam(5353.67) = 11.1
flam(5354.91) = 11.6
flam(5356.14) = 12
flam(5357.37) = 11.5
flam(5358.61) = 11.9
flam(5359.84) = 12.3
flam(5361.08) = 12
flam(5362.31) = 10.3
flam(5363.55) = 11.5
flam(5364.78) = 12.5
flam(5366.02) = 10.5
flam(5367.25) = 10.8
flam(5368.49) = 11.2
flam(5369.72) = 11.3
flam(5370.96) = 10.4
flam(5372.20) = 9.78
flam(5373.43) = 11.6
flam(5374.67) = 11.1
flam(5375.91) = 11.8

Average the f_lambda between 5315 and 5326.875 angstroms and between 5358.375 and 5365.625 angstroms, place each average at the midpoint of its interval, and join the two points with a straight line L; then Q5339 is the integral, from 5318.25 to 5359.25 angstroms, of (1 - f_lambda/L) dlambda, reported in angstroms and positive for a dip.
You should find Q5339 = 1.9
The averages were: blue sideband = 11.5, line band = 11.1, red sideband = 11.7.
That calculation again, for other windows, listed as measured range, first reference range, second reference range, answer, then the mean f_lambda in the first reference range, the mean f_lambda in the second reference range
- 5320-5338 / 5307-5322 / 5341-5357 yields 1.70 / 11.8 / 11.4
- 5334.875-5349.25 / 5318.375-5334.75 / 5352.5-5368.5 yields 0.12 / 10.8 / 11.5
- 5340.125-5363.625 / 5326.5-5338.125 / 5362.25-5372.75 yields -1.80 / 10.3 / 11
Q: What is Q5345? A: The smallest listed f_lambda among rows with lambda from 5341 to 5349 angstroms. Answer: 10.3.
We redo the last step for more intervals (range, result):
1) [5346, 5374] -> 9.78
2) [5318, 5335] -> 9.69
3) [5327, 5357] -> 9.56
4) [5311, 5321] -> 11.2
